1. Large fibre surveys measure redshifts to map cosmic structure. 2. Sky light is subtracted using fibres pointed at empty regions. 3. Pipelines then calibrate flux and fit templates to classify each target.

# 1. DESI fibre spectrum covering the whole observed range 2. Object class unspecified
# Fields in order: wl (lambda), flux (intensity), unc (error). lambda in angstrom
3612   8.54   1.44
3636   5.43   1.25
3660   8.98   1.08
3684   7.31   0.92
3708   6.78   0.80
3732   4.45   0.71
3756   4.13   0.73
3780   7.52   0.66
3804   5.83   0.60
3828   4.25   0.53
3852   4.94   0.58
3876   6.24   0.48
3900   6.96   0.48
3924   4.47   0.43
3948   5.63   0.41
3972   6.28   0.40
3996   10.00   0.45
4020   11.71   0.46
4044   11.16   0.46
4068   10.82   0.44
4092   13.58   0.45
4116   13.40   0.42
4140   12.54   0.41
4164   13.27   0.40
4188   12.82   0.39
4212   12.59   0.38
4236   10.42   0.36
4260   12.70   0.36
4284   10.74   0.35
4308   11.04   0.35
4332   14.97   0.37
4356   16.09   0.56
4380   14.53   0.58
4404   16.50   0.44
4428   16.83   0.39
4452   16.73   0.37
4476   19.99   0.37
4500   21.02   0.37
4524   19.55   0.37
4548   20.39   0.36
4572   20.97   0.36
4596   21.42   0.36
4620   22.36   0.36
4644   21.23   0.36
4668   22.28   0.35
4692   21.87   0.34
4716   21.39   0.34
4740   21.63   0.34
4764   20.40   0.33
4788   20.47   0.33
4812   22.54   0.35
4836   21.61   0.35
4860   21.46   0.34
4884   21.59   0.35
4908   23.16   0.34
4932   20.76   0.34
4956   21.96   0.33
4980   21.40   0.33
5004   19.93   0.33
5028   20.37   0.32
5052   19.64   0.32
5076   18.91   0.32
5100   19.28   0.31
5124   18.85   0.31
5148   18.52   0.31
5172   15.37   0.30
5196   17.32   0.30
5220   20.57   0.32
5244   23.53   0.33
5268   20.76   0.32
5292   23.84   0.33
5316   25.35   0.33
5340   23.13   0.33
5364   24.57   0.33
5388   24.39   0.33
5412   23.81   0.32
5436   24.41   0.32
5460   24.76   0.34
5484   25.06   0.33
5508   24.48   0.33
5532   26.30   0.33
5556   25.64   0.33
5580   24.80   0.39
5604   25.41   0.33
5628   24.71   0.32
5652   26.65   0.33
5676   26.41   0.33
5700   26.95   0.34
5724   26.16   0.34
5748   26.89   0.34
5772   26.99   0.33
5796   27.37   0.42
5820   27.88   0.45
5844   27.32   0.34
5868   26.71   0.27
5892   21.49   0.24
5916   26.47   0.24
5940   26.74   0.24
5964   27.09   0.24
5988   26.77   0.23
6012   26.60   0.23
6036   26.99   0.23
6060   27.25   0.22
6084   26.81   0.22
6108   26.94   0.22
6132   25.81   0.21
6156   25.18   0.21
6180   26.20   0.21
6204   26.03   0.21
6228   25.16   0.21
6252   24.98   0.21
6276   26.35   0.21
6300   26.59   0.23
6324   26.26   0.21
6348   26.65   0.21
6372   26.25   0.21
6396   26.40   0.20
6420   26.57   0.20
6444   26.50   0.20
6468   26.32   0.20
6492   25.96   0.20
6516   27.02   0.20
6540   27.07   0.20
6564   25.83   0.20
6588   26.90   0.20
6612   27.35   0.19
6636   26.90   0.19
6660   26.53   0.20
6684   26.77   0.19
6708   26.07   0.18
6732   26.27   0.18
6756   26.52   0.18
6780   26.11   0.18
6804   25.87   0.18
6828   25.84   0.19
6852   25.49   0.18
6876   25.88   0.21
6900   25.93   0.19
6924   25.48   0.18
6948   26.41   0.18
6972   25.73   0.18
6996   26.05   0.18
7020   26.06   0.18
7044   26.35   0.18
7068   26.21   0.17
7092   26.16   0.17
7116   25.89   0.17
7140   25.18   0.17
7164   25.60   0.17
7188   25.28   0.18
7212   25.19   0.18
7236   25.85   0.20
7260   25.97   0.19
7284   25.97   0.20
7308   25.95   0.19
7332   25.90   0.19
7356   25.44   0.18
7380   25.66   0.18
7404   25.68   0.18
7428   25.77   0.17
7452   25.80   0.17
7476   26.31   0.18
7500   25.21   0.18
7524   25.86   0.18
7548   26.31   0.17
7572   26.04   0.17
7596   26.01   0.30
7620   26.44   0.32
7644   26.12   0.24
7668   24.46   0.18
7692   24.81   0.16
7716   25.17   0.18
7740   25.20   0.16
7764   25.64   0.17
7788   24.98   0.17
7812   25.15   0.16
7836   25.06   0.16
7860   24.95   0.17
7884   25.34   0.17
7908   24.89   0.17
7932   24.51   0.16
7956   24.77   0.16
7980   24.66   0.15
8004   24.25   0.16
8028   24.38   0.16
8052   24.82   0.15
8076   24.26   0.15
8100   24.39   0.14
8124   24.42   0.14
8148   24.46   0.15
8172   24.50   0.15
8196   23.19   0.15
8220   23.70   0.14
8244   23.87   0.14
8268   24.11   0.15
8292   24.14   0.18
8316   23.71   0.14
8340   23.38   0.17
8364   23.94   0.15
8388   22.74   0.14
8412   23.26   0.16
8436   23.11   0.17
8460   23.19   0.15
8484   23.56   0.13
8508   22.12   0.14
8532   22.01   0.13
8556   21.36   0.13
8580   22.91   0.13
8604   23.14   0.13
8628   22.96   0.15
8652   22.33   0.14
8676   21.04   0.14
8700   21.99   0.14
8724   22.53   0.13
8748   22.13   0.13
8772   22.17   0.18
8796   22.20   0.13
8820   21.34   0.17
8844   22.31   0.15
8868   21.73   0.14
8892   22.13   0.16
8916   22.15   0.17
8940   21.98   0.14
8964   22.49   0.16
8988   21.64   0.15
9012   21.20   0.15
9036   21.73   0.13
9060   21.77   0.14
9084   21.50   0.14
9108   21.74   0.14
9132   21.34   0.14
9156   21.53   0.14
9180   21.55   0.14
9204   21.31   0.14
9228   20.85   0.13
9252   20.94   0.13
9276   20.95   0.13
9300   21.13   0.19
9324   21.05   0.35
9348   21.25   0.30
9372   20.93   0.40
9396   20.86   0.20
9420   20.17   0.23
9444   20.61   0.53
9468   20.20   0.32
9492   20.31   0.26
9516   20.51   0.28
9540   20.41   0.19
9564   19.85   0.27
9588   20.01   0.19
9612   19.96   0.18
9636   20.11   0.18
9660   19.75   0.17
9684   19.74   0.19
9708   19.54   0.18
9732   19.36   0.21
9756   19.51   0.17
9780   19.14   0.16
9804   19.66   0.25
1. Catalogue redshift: 0.00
